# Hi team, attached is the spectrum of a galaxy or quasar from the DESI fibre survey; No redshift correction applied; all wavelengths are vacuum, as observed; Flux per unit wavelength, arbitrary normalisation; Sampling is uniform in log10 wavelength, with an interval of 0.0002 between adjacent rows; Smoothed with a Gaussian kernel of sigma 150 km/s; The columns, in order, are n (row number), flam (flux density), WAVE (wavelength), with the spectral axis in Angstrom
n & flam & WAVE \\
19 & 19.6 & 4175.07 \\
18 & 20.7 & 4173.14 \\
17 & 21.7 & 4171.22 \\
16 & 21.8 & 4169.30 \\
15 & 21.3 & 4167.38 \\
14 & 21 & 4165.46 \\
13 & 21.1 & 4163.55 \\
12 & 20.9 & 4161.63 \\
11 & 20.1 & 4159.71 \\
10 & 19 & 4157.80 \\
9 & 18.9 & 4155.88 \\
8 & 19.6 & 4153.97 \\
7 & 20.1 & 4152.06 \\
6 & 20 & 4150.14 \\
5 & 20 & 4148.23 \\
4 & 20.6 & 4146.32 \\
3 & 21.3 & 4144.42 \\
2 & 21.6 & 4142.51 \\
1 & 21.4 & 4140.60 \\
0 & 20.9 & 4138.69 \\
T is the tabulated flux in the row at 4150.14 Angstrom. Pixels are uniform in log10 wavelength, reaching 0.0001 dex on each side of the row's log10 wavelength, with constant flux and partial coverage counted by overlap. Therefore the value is 20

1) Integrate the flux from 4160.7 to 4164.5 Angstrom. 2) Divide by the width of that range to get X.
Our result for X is 21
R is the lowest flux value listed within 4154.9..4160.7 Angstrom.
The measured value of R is 18.9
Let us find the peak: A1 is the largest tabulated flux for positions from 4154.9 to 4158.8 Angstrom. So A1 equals 19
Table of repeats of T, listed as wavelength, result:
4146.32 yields 20.6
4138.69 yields 20.9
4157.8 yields 19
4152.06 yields 20.1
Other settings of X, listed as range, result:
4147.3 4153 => 20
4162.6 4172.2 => 21.4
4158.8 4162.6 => 20.5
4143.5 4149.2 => 20.7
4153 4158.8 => 19.2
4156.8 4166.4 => 20.4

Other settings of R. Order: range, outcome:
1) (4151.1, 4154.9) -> 19.6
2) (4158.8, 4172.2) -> 20.1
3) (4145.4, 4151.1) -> 20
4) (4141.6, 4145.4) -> 21.3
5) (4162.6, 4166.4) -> 21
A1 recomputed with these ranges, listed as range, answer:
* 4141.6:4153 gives 21.6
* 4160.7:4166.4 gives 21.1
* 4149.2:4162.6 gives 20.9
